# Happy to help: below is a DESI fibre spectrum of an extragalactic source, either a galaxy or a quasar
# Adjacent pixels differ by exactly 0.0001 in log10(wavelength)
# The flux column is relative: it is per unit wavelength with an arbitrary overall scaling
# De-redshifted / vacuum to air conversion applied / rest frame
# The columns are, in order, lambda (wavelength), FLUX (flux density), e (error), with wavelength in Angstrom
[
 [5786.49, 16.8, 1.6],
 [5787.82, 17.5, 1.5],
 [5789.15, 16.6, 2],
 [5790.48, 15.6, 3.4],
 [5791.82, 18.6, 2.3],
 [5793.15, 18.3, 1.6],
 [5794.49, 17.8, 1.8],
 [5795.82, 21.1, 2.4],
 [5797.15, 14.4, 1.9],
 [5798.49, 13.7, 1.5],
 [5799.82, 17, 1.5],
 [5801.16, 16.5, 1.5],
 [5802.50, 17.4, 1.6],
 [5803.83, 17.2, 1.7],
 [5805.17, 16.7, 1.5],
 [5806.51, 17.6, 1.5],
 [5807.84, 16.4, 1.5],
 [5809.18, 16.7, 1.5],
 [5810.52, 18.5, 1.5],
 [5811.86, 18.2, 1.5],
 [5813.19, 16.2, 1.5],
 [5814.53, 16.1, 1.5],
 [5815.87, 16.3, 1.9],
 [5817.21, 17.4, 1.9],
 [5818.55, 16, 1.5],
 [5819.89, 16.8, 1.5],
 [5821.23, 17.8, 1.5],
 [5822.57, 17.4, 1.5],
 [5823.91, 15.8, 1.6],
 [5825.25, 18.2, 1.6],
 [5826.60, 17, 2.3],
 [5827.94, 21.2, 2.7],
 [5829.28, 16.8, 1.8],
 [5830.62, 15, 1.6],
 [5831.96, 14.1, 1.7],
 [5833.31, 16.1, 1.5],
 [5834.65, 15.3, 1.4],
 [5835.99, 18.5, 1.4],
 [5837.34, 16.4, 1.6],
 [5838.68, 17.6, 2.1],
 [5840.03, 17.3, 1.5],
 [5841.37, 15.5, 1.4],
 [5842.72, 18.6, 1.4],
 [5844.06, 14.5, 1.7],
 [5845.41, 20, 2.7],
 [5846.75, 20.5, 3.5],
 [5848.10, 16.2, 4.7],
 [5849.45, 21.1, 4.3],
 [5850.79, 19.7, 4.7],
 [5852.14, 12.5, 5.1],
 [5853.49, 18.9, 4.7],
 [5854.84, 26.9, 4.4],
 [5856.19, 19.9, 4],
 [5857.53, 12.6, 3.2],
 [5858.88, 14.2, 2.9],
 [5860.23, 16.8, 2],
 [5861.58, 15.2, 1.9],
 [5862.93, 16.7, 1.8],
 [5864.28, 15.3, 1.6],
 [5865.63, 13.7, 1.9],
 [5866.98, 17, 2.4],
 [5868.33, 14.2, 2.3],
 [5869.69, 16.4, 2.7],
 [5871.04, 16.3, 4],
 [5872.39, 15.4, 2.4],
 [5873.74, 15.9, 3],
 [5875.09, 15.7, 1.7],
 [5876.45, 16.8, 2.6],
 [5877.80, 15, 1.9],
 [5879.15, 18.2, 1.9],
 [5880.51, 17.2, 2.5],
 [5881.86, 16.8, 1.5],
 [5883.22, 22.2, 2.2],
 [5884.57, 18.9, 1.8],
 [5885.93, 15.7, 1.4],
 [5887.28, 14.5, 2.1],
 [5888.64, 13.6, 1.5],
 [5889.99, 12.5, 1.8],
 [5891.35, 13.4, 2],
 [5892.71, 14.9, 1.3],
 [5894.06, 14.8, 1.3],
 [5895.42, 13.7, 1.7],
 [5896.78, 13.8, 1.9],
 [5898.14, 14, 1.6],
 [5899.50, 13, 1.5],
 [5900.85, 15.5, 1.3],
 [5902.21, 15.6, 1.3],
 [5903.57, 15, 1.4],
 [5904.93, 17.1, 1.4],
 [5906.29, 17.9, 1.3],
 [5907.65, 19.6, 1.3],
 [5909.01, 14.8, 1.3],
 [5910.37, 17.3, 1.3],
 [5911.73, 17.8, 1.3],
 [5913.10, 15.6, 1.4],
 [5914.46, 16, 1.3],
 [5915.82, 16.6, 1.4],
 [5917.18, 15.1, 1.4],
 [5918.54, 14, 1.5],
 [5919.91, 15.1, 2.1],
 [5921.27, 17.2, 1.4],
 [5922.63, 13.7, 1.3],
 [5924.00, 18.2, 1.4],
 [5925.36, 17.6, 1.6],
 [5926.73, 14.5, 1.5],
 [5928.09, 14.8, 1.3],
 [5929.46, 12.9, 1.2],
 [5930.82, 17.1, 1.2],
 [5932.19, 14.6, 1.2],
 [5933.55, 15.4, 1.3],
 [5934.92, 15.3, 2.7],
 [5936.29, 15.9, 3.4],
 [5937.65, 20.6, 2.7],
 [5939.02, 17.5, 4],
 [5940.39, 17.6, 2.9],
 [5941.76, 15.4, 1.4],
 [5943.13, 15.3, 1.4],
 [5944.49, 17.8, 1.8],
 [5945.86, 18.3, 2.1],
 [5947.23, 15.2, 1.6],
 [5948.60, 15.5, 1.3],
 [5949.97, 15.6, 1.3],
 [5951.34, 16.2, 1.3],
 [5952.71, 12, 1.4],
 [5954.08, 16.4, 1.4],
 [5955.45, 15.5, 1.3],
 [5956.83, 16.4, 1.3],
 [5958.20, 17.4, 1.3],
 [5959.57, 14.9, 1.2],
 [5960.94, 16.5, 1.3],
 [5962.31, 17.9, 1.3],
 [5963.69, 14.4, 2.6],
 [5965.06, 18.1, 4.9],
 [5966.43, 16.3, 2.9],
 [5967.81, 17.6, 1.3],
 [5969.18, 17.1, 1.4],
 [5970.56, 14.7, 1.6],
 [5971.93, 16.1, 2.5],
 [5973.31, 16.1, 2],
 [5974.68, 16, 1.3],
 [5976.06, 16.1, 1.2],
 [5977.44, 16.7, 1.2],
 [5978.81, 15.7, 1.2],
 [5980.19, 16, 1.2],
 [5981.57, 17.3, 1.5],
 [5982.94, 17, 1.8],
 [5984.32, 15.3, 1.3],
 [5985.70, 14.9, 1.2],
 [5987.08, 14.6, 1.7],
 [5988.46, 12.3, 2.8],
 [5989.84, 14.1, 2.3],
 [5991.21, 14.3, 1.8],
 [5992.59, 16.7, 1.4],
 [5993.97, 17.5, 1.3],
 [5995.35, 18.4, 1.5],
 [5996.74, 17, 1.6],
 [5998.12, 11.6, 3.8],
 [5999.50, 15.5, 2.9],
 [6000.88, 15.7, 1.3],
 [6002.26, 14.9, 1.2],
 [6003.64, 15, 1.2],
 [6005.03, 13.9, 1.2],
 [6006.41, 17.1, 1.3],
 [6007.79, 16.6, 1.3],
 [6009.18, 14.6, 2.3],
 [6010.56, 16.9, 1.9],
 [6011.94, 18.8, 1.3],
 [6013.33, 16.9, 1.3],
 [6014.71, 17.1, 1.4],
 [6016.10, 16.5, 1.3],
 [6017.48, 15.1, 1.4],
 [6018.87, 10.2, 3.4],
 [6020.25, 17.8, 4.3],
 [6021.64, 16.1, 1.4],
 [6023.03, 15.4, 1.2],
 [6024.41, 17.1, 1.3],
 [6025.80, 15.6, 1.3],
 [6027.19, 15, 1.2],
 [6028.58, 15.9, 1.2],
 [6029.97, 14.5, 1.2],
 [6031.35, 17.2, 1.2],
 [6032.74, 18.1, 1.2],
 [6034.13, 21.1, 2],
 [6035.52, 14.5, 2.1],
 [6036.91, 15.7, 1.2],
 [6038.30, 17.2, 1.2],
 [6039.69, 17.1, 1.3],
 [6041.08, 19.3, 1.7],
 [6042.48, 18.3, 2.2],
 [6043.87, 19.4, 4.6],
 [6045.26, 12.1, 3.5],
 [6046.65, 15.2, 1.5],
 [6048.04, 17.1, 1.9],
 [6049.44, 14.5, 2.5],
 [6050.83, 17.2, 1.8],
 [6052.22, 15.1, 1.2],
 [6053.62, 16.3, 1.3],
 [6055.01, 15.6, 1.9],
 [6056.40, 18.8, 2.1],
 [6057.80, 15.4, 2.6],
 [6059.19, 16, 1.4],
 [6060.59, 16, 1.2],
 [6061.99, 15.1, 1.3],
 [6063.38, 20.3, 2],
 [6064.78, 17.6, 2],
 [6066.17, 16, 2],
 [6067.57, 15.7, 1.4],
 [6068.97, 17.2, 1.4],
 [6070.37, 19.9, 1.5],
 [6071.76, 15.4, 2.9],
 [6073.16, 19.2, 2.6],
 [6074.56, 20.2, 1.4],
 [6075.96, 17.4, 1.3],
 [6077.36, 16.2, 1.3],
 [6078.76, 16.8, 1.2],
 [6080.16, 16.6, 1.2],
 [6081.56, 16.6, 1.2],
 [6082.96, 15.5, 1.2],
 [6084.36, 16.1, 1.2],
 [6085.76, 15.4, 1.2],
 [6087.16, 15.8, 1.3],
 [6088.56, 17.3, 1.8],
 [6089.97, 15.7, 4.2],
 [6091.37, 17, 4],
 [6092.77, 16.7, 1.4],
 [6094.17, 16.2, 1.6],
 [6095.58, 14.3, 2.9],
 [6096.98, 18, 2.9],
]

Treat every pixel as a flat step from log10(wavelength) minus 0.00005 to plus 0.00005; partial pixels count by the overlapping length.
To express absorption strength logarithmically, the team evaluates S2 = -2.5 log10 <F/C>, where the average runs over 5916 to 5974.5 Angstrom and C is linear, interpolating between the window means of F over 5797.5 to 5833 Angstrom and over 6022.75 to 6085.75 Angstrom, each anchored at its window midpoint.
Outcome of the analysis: 0.05 mag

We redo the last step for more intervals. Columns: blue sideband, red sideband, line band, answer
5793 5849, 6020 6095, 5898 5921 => 0.06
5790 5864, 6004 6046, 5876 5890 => 0.02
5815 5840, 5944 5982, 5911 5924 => 0.04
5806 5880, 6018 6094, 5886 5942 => 0.08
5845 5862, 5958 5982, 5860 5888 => 0.09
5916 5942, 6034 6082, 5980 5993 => 0.08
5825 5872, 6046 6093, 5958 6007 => 0.06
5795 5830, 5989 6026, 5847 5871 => -0.01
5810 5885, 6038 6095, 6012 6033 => 0.06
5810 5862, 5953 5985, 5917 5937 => 0.08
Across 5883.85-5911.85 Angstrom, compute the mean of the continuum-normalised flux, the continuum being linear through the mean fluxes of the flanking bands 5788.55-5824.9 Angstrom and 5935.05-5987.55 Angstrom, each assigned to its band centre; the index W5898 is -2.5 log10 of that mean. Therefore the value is 0.08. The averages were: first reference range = 17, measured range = 15.4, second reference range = 16.3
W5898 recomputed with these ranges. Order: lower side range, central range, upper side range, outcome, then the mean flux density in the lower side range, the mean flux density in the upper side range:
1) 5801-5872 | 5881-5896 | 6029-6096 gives 0.09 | 17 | 16.7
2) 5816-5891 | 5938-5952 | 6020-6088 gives 0.01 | 16.8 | 16.7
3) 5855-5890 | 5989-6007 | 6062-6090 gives 0.08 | 16.3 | 17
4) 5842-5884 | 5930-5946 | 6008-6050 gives 0.01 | 17.1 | 16.4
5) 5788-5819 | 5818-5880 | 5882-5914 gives -0.03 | 17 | 15.7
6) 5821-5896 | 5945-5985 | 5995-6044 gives 0.02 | 16.6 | 16.3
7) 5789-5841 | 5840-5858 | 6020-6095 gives -0.08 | 17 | 16.7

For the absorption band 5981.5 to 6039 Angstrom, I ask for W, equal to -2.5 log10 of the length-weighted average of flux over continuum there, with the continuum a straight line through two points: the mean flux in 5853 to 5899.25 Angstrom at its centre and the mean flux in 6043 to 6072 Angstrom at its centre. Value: 0.03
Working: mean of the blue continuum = 16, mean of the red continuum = 16.5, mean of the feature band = 15.9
